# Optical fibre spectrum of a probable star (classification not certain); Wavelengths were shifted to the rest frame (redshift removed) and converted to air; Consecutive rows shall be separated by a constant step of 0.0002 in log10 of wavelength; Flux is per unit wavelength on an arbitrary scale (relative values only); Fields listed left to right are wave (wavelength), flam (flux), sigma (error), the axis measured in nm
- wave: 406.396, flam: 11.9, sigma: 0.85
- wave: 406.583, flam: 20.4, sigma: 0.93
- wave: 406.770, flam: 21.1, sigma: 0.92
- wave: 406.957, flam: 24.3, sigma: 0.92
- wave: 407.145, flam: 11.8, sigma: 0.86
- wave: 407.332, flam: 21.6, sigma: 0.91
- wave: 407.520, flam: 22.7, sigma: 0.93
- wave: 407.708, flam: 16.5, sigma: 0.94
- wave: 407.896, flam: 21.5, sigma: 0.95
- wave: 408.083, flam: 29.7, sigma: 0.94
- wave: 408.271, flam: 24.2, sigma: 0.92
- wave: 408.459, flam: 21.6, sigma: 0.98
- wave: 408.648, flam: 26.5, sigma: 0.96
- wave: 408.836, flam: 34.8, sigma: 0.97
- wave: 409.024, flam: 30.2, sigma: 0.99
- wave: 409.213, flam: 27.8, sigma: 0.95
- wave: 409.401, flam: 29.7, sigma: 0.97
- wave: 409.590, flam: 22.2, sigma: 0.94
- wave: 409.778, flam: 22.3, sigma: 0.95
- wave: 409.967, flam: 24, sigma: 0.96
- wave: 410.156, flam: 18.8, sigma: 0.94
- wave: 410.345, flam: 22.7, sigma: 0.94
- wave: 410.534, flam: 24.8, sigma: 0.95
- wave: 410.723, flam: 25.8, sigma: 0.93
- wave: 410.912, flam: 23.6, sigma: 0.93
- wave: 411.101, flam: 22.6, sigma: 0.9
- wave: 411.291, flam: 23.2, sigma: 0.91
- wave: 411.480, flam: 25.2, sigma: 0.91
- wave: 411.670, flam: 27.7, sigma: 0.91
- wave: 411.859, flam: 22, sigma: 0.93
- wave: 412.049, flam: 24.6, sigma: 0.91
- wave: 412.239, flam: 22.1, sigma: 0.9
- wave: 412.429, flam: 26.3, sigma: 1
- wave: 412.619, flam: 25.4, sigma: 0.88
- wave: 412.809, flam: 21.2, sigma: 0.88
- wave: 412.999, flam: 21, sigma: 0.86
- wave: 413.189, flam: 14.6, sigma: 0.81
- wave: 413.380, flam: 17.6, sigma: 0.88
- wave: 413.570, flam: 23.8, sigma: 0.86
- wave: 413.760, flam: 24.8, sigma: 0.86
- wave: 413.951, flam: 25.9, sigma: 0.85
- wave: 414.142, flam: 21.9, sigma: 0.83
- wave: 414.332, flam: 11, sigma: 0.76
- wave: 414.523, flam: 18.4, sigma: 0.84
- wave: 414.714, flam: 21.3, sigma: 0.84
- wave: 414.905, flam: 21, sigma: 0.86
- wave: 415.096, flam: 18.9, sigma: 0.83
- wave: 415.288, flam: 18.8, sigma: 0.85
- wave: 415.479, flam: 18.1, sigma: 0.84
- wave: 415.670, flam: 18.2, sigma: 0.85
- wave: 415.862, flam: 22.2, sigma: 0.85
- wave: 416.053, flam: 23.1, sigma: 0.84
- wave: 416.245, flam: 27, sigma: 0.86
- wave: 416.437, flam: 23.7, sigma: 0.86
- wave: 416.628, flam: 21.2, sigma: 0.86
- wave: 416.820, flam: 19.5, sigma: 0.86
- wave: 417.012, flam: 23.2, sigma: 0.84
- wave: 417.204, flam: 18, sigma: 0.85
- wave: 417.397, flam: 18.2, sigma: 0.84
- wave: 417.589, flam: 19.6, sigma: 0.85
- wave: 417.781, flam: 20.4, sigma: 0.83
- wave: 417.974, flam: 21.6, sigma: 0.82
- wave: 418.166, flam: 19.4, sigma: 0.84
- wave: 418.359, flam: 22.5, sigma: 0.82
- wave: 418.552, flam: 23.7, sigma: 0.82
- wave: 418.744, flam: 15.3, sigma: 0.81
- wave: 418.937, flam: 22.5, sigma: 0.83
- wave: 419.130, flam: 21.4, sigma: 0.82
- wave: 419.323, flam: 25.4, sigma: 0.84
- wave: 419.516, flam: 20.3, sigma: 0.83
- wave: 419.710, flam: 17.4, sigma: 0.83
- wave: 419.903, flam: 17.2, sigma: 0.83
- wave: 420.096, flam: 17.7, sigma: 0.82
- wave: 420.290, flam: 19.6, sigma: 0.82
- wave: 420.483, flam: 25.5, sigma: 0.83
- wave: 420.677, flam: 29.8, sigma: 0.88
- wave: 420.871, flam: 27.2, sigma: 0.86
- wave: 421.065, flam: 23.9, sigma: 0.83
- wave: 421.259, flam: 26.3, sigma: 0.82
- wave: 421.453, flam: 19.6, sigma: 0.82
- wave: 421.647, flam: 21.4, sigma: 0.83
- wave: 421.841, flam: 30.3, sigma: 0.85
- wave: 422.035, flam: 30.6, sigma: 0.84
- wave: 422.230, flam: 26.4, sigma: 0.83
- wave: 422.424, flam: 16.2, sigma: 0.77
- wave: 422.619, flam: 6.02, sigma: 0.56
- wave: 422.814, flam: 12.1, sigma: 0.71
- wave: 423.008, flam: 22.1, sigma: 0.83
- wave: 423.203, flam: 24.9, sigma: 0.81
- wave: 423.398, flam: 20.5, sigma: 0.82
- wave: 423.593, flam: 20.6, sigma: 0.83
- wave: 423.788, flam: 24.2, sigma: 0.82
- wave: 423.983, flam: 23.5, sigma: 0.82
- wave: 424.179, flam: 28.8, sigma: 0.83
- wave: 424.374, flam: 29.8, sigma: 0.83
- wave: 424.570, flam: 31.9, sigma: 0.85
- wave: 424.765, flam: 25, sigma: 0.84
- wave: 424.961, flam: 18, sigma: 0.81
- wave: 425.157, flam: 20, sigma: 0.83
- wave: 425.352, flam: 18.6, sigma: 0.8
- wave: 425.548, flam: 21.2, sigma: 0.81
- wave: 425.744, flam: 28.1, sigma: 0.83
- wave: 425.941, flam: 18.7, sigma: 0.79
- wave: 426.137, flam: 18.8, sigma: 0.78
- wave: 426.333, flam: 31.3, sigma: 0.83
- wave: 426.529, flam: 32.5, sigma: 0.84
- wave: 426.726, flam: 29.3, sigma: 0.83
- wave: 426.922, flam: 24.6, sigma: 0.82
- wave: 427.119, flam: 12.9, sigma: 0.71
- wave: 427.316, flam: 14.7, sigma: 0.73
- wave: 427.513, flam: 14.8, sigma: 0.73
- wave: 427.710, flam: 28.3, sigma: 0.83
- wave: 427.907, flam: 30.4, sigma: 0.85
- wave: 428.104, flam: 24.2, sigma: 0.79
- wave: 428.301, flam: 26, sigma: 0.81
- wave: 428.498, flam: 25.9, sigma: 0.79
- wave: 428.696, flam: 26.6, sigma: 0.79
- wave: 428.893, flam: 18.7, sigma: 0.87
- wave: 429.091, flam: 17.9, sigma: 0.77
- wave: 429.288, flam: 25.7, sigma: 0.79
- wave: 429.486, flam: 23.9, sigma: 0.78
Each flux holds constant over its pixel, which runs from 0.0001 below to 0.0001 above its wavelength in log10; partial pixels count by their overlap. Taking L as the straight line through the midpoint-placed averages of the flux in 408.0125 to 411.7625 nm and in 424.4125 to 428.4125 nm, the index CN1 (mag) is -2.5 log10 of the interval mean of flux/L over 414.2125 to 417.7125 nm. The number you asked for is 0.22 mag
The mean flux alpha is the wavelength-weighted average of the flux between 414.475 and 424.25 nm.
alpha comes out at 21.5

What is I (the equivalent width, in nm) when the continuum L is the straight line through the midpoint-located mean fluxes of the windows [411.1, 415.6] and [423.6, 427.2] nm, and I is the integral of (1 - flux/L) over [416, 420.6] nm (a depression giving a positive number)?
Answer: 0.332 nm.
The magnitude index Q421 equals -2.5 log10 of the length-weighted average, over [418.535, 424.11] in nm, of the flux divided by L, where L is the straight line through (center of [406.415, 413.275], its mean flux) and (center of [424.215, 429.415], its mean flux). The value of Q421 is 0.085 mag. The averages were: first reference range 23.3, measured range 21.8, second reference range 23.7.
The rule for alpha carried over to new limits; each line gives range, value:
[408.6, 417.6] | 22.6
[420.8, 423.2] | 21.9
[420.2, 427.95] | 23.2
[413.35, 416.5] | 21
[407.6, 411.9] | 24.7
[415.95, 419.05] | 21.2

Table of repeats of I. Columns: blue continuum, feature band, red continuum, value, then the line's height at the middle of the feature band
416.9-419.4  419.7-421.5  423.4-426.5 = -0.06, 22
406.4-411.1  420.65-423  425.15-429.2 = 0.10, 23.2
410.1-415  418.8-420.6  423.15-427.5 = 0.17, 22.9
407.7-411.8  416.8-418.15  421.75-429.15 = 0.22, 24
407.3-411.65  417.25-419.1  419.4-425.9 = 0.23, 23.2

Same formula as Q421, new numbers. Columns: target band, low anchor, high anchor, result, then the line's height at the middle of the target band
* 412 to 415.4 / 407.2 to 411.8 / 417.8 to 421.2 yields 0.12 mag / 23.3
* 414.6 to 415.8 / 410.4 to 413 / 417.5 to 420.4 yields 0.15 mag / 22.2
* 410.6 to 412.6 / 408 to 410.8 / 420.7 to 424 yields 0.03 mag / 25.1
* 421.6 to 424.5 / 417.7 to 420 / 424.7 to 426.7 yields -0.01 mag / 22.3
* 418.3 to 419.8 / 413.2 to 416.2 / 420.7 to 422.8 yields 0.03 mag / 21.7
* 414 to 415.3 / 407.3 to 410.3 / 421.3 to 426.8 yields 0.26 mag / 24.1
